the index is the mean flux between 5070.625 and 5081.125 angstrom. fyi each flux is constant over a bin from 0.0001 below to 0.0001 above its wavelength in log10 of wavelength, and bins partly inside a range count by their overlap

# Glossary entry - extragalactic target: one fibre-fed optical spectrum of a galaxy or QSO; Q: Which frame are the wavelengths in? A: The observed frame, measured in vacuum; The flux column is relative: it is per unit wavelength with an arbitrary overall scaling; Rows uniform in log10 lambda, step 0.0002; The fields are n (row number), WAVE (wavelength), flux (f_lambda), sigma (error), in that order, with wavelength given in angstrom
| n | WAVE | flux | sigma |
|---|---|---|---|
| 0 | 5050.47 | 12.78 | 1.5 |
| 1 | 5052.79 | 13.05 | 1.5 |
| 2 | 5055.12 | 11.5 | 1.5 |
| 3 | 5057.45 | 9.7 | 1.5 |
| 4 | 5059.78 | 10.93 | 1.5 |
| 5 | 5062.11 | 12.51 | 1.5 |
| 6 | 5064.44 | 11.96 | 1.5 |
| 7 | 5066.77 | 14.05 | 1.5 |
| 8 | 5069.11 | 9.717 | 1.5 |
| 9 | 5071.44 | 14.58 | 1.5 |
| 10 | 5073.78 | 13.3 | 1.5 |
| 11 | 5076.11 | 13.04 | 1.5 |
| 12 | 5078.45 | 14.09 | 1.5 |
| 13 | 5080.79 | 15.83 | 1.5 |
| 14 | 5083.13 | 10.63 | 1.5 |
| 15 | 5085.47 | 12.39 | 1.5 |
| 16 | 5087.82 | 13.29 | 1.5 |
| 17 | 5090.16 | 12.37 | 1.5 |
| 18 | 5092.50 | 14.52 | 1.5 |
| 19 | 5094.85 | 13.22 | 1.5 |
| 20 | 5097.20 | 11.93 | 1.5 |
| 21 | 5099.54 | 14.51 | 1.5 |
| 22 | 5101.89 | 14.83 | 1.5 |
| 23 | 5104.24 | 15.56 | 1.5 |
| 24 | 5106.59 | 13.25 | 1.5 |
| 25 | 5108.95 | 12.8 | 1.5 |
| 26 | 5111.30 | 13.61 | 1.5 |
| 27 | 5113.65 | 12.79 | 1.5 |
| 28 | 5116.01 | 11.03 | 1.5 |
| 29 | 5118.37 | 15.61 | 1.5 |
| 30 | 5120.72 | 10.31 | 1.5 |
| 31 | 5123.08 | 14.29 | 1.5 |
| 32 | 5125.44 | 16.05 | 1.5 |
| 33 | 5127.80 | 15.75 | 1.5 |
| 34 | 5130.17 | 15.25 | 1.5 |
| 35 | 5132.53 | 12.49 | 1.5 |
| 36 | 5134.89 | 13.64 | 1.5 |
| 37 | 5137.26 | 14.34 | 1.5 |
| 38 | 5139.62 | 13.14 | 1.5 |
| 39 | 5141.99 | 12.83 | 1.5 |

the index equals 14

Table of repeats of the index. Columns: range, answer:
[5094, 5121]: 13.4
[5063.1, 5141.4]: 13.5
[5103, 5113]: 13.8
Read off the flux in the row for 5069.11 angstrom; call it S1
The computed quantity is 9.717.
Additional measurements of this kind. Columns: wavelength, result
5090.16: 12.37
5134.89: 13.64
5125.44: 16.05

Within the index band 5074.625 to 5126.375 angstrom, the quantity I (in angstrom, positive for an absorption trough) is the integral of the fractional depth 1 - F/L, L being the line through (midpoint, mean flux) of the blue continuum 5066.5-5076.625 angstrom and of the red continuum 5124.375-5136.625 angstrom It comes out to 1.0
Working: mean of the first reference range 12.8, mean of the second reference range 14.6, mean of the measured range 13.4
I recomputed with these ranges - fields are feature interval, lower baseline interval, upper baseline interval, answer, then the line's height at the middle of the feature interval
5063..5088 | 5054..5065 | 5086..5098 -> -1.7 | 12.2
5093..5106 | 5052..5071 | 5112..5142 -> -1.1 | 12.9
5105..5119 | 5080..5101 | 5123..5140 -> 0.7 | 13.8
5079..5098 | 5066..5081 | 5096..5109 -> 0.8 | 13.6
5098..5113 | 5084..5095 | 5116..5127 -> -0.6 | 13.4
